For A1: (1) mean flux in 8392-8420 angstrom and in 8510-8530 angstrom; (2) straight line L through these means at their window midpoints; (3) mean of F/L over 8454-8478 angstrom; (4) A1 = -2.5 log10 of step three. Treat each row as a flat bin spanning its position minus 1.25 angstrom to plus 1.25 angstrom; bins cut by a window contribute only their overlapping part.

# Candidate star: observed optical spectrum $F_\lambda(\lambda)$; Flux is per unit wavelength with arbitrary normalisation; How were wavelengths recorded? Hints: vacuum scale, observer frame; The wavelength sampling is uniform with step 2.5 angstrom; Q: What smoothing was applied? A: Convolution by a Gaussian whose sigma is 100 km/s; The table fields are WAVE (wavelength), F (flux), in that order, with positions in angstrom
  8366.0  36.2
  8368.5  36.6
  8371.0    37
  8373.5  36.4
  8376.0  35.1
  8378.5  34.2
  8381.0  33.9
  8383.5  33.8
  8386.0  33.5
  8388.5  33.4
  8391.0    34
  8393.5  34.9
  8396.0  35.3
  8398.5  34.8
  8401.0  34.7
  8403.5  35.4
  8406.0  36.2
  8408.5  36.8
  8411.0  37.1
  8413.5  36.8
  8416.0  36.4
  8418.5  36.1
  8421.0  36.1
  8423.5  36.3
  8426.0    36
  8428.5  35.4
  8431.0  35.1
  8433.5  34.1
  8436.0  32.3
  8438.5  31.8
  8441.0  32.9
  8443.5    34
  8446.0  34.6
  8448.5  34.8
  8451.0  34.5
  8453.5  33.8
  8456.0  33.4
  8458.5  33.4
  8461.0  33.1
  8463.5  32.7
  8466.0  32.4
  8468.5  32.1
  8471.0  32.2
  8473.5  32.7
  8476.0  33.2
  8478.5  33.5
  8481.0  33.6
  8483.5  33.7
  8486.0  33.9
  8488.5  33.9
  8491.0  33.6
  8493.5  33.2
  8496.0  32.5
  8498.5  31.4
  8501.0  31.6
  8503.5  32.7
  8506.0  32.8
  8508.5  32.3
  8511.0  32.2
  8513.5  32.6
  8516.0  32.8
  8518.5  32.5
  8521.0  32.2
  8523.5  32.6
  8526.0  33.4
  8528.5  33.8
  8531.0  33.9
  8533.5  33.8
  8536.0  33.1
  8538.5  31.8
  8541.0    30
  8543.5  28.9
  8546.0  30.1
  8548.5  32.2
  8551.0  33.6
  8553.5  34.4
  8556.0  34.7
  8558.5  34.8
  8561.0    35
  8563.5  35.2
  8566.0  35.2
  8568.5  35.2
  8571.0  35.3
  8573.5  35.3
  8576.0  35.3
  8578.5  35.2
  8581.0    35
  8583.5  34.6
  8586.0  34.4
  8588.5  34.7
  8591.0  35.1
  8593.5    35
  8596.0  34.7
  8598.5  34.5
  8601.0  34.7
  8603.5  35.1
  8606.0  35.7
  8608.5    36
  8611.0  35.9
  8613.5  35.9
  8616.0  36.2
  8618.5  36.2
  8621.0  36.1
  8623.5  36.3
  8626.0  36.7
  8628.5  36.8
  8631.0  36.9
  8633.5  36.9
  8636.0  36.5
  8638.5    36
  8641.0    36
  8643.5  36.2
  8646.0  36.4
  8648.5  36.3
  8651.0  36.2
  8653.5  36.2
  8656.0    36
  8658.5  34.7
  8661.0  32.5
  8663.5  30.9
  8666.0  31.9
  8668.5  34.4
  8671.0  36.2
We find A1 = 0.04 mag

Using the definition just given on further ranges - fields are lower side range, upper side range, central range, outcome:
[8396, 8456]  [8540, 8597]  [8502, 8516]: 0.06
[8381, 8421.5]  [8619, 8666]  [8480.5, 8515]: 0.08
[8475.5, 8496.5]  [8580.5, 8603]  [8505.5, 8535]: 0.03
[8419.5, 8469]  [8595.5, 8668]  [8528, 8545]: 0.09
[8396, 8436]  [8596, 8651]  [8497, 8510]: 0.12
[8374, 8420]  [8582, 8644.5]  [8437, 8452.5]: 0.05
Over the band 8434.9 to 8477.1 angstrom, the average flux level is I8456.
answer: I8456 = 33.2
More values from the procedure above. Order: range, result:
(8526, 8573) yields 33.4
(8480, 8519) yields 32.8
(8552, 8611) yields 35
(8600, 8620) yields 35.7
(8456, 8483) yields 32.9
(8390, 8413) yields 35.5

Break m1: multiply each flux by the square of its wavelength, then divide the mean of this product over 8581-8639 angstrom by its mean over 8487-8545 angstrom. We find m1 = 1.1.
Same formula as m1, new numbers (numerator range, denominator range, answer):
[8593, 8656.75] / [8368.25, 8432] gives 1.07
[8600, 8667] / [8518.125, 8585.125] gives 1.08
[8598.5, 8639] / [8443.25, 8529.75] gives 1.13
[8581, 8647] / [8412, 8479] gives 1.09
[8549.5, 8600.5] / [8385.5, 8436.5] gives 1.02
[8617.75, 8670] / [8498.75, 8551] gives 1.13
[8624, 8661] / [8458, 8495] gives 1.13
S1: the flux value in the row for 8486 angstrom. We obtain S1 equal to 33.9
